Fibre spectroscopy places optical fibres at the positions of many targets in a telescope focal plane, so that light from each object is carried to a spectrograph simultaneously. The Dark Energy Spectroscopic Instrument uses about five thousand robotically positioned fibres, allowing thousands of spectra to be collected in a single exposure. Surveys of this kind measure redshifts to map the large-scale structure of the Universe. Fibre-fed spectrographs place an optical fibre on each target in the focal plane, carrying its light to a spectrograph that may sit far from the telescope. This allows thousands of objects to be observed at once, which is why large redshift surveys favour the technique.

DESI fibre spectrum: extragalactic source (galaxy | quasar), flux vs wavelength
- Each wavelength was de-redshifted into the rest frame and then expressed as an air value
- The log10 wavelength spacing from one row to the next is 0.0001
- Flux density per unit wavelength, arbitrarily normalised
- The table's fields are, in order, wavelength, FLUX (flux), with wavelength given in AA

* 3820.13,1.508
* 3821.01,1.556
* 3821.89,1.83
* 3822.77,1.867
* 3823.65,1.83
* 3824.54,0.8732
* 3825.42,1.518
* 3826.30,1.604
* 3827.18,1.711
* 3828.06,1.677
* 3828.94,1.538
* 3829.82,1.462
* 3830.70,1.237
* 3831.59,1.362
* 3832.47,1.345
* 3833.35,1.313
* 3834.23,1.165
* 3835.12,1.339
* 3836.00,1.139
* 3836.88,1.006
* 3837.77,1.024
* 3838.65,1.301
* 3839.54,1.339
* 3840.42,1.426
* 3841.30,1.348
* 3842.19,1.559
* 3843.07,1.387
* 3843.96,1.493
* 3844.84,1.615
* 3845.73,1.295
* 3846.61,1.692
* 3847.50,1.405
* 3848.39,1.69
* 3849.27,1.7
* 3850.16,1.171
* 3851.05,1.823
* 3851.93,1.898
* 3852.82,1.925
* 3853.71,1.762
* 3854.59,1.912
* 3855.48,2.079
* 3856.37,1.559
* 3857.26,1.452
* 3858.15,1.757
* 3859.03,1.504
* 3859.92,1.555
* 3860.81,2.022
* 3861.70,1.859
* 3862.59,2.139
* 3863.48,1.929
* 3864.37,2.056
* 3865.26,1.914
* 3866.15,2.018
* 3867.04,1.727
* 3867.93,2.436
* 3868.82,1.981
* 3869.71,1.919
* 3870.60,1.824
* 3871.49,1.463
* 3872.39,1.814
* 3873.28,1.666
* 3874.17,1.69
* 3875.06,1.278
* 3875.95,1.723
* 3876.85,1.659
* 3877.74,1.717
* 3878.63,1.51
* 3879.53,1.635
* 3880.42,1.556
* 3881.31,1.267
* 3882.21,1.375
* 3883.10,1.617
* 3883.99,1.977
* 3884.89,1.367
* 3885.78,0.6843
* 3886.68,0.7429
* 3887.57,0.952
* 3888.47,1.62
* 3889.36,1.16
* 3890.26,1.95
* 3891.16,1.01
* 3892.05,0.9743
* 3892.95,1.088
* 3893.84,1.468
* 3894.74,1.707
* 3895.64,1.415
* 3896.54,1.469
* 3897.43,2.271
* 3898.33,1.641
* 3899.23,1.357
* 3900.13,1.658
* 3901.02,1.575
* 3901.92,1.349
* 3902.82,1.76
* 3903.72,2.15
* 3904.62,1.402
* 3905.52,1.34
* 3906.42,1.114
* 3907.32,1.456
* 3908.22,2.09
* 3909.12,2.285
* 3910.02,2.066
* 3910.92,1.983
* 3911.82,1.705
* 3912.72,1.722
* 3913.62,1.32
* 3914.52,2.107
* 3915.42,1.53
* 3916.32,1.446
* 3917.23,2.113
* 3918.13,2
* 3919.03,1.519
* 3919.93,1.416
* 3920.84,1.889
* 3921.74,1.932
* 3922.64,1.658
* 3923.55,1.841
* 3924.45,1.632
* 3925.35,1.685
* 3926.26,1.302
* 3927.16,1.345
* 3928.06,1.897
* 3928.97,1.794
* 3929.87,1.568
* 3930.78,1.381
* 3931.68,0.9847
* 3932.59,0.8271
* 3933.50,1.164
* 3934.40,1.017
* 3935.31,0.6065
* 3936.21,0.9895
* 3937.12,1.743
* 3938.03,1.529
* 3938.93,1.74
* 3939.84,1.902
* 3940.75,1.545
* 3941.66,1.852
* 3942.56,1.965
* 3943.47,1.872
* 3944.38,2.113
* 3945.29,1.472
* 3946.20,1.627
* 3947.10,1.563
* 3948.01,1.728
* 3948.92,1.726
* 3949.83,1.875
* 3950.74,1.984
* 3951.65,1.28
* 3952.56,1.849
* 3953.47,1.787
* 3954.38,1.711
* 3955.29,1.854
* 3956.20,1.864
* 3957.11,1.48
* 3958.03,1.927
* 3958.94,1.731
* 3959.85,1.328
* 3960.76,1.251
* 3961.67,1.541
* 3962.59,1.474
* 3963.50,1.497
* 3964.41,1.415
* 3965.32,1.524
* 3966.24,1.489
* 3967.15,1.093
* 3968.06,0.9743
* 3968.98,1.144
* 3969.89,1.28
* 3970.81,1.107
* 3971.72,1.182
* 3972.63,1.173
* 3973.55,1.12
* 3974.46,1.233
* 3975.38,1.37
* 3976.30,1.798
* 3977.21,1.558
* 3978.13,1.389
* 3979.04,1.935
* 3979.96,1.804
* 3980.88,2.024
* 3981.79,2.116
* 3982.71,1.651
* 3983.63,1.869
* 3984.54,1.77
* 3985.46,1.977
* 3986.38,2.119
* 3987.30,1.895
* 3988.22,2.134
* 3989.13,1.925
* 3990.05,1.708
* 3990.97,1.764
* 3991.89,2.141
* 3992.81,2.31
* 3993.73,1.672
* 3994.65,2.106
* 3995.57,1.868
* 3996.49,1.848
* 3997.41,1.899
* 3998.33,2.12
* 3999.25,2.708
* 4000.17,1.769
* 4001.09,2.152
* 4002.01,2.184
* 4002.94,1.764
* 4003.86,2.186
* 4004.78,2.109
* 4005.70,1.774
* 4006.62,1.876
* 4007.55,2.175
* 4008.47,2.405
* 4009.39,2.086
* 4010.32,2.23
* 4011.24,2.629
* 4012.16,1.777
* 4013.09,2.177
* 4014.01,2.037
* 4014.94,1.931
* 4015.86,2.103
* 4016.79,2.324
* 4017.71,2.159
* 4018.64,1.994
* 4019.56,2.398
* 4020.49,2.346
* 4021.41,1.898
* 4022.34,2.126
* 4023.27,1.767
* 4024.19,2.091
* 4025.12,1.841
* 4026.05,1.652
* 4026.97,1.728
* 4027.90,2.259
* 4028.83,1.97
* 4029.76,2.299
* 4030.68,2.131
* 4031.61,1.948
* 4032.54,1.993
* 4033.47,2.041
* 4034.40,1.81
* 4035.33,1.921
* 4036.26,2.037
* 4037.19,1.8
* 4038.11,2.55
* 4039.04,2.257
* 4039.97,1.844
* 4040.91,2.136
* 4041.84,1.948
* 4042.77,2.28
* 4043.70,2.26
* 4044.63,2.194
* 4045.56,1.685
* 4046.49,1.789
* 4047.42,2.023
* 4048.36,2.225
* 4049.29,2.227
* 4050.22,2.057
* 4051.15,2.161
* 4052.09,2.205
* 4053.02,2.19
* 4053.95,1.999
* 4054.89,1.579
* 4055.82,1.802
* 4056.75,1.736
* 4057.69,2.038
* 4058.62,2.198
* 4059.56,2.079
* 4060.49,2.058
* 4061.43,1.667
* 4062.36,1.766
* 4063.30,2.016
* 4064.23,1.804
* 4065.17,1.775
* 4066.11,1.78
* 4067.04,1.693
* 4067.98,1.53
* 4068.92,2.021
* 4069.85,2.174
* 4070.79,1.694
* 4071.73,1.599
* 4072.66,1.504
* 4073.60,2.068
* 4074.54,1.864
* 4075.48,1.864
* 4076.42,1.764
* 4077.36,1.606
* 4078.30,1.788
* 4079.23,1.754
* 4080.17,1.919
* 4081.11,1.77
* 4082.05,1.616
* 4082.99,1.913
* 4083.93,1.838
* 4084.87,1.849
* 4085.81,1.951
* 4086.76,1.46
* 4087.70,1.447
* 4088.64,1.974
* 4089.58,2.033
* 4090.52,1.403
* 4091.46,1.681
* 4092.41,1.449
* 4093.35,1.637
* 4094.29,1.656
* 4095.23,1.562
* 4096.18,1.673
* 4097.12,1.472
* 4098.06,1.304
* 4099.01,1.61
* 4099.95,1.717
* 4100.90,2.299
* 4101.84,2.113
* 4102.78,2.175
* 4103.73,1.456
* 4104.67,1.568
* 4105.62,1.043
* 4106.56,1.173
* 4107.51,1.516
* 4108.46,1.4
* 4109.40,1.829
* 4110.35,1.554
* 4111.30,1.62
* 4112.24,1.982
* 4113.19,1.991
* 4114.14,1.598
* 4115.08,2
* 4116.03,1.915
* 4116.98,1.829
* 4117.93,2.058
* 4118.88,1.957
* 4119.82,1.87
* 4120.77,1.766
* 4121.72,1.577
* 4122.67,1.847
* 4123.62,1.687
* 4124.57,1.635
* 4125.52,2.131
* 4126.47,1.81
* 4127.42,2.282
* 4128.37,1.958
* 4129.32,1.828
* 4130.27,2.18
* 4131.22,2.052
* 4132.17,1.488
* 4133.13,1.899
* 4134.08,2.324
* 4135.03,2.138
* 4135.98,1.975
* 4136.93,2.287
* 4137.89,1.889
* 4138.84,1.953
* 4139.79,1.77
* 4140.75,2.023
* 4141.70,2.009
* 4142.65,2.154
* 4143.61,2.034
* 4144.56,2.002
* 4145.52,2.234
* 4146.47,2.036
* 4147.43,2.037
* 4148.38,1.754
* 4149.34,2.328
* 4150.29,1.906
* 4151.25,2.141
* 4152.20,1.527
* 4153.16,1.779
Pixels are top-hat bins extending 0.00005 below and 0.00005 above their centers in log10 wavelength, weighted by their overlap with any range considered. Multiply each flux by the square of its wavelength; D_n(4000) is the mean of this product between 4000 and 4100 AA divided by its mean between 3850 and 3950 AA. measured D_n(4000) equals 1.28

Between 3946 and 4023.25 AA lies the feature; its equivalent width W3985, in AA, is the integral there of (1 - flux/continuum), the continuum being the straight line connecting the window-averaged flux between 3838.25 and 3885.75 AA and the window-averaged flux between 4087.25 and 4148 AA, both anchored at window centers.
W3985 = -3.0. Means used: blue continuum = 1.67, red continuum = 1.82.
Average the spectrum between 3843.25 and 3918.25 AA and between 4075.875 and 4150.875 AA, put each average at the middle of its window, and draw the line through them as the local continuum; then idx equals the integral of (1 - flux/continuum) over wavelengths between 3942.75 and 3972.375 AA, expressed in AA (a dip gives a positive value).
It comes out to 2.5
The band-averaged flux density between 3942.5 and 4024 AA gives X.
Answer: 1.81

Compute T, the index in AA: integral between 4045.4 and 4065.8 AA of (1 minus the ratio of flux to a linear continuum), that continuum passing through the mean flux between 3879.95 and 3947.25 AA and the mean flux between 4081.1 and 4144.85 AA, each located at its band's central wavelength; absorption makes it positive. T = -2.7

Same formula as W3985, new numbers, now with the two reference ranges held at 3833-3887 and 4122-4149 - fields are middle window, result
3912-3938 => 2.58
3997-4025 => -4.63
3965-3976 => 3.27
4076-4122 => 5.00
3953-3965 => 0.89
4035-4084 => -1.44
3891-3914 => 0.78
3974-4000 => -1.59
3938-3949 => -0.24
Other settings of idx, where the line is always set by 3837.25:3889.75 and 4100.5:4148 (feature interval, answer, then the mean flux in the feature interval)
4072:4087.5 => 0.5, 1.77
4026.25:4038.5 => -1.7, 2.03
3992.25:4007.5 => -2.4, 2.03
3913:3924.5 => -0.4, 1.73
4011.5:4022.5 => -2.2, 2.11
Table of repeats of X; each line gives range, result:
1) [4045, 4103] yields 1.83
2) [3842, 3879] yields 1.73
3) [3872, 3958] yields 1.58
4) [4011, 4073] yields 1.99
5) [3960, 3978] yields 1.33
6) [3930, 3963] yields 1.56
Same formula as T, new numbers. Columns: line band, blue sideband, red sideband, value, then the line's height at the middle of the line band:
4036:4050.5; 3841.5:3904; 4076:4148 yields -2.7 AA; 1.76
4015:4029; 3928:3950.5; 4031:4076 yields -1.5 AA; 1.84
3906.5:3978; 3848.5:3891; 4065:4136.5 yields 5.5 AA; 1.7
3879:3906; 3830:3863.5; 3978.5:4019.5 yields 3.7 AA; 1.68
